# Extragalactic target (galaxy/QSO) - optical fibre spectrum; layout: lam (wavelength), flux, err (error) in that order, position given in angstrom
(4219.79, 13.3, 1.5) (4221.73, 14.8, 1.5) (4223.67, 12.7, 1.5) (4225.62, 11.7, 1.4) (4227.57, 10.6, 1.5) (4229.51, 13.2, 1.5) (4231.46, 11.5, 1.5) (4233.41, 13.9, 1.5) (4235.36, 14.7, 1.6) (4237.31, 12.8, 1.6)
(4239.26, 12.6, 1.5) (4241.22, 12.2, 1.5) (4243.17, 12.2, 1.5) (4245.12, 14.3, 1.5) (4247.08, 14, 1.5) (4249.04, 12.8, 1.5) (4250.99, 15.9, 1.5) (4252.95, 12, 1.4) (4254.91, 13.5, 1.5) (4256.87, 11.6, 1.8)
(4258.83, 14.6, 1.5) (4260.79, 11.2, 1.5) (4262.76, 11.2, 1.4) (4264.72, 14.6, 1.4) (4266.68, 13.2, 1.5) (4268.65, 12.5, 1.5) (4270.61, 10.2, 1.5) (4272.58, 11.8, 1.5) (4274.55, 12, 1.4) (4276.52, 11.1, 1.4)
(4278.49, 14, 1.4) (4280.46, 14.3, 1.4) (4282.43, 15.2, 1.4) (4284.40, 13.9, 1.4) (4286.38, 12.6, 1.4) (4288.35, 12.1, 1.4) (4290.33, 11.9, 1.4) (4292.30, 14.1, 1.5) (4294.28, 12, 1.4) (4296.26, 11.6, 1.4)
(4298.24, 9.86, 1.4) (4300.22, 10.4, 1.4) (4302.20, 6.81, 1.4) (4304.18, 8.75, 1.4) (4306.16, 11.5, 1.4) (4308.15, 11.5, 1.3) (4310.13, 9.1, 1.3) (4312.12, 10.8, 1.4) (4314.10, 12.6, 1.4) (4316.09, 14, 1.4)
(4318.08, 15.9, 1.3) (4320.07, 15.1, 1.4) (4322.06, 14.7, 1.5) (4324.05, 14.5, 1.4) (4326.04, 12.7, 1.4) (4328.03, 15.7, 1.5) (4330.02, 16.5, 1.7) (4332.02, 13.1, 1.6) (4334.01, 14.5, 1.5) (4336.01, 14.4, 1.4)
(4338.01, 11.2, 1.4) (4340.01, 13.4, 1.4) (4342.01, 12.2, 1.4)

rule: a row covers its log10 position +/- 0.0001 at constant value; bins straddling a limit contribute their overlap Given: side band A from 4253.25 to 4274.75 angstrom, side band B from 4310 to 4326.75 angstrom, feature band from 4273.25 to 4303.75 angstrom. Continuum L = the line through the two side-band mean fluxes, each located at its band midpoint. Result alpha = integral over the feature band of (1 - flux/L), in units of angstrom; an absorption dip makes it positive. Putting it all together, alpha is 1.93 angstrom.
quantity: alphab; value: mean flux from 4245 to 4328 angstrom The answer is 12.6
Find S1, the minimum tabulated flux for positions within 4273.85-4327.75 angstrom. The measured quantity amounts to 6.81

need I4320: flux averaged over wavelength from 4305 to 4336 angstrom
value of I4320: 13.5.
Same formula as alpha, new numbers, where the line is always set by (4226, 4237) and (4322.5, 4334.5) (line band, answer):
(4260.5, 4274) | 1.3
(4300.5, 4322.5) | 3.8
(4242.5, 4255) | -0.5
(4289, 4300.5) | 1.8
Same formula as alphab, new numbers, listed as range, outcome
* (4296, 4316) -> 10.4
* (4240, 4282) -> 12.8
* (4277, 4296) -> 13.2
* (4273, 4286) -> 13.3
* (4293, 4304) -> 10.1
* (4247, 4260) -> 13.4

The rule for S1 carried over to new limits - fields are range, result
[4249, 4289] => 10.2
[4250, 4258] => 11.6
